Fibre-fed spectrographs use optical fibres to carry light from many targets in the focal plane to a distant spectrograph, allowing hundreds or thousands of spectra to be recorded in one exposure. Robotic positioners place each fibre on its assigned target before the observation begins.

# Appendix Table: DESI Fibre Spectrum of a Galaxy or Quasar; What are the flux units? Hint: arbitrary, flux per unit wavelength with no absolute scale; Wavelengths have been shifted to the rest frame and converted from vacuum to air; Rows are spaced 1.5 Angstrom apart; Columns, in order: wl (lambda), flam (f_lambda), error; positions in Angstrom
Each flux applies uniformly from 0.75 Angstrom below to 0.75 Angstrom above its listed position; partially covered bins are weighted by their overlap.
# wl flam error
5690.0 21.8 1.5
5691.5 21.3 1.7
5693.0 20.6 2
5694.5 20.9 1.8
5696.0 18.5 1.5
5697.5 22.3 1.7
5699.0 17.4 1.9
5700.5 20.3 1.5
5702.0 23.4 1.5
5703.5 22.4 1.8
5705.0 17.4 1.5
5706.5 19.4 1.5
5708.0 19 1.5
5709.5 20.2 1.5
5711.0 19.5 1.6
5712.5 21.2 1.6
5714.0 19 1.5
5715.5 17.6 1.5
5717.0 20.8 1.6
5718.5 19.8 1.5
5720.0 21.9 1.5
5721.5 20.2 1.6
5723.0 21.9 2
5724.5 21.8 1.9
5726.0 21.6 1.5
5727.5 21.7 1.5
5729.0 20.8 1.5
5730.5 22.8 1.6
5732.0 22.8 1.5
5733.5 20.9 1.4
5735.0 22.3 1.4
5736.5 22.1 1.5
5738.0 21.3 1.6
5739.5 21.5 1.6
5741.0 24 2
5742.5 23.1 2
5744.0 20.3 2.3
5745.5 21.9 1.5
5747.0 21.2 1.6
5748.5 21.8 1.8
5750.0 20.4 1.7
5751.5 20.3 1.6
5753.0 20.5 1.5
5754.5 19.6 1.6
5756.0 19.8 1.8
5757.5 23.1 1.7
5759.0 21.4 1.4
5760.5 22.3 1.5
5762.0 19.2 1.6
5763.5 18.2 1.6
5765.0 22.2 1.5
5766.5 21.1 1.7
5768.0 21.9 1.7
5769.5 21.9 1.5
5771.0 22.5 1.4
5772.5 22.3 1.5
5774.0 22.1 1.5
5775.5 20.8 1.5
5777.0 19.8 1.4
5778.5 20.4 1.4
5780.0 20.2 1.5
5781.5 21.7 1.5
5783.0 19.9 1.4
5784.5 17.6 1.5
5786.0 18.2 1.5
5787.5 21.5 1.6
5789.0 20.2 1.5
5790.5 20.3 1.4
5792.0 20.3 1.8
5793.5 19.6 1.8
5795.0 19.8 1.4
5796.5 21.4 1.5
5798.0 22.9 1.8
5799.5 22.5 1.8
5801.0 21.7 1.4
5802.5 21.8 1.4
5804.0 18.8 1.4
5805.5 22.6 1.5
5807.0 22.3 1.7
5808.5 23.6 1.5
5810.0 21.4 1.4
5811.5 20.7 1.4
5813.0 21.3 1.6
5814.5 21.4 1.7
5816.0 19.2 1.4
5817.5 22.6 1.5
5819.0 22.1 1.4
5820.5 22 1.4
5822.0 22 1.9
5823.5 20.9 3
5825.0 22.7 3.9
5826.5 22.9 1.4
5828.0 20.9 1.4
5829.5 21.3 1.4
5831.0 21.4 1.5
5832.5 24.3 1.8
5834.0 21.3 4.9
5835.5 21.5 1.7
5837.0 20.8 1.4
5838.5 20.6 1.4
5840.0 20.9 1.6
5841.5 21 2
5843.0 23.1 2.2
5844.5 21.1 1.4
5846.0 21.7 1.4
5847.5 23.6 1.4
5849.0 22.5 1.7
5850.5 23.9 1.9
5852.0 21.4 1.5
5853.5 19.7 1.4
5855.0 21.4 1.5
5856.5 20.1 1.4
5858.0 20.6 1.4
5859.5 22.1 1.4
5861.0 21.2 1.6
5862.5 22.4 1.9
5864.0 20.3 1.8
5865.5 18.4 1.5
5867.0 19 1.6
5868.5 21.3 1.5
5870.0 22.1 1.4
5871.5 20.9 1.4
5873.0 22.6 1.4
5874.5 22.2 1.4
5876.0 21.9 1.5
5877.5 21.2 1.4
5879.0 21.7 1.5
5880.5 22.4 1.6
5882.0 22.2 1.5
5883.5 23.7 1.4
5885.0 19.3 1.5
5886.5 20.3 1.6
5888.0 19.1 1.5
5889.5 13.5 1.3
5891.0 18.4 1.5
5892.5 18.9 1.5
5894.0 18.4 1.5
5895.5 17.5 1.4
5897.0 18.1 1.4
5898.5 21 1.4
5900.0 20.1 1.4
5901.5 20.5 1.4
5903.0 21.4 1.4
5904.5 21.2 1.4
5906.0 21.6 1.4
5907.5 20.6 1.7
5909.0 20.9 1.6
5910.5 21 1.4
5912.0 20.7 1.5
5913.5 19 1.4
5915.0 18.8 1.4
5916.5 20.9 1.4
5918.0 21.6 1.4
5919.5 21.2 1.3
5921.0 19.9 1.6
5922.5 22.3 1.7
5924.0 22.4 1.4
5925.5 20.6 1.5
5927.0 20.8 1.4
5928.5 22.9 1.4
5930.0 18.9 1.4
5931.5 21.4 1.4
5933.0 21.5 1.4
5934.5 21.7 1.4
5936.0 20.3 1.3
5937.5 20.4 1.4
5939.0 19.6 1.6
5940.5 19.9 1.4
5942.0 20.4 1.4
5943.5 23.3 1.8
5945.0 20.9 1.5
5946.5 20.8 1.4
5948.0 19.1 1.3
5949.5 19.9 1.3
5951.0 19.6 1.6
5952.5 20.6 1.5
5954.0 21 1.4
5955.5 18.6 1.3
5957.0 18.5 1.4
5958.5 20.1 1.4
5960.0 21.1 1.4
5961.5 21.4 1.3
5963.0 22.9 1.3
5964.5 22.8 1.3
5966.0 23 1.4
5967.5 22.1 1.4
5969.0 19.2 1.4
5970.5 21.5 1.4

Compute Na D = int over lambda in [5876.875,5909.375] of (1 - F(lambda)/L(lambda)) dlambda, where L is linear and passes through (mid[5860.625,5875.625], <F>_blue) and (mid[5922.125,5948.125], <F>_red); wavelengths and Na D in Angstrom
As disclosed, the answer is 1.5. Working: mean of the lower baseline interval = 21.1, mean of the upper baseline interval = 21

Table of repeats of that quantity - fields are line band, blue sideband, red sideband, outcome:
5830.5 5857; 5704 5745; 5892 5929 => -1.4 Angstrom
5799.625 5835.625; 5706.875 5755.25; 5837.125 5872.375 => -0.9 Angstrom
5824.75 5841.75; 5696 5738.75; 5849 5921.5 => -0.8 Angstrom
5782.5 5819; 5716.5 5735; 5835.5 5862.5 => 1.0 Angstrom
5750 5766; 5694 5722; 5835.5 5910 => -0.3 Angstrom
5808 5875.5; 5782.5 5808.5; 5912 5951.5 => -2.5 Angstrom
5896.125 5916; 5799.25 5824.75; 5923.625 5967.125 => 0.7 Angstrom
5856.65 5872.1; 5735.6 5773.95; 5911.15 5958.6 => 0.1 Angstrom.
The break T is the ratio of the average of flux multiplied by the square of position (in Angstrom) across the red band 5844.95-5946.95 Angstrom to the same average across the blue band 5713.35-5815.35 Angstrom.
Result 1.03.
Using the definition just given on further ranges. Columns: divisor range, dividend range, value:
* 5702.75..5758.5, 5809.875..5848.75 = 1.07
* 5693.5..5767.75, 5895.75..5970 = 1.06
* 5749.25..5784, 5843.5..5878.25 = 1.06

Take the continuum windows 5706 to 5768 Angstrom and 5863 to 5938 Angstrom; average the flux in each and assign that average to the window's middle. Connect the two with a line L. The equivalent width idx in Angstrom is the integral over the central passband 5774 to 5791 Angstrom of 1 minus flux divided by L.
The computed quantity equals 0.6 Angstrom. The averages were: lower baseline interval 21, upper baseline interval 20.5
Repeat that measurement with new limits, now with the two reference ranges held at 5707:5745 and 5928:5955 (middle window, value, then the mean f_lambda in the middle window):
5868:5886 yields -0.9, 21.8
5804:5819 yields -0.4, 21.6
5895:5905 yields 0.4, 20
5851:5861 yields -0.1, 21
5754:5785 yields 0.2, 20.9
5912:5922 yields 0.2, 20.3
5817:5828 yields -0.6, 22.1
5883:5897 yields 1.4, 18.7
